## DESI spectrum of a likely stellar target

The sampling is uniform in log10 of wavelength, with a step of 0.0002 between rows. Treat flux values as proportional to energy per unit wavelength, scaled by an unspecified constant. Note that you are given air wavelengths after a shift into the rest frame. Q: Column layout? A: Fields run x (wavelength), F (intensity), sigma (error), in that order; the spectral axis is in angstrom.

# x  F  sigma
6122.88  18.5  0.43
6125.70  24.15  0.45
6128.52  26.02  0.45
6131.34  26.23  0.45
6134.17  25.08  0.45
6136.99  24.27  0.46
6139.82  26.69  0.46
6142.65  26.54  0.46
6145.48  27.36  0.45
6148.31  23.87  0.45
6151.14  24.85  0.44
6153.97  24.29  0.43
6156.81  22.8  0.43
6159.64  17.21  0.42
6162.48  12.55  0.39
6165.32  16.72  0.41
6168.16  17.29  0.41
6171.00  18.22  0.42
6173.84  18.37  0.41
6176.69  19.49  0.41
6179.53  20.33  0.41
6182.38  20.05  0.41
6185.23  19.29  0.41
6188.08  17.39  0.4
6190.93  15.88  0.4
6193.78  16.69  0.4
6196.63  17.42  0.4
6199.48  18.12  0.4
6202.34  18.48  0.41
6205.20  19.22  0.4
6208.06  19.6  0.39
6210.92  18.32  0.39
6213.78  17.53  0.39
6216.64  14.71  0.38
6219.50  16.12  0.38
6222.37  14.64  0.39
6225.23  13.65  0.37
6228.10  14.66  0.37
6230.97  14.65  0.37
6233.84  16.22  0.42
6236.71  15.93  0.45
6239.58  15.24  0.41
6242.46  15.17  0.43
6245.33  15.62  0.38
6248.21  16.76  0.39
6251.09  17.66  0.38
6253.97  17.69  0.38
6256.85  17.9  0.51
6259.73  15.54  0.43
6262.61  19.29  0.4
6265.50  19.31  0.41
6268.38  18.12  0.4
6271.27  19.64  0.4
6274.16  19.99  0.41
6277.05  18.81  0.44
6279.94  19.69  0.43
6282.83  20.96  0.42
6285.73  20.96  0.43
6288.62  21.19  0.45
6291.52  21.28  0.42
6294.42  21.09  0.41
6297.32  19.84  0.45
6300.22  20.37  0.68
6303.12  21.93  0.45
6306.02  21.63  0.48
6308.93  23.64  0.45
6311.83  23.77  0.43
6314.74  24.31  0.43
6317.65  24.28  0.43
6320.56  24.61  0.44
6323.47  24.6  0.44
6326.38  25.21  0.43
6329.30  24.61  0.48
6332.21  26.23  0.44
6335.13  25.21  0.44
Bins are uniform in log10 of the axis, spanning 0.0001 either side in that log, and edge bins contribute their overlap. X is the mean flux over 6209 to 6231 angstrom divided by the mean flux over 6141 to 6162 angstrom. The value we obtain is 0.67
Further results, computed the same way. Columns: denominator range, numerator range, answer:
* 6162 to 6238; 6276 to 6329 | 1.29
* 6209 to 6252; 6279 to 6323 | 1.39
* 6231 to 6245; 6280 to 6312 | 1.37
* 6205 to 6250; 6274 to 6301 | 1.27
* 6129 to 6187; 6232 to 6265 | 0.77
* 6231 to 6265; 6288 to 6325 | 1.36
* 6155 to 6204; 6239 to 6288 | 1.01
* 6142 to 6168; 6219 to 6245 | 0.71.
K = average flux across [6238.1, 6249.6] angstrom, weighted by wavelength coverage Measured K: 15.7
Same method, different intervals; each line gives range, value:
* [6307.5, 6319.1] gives 24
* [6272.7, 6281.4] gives 19.5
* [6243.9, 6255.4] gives 16.9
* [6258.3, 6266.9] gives 18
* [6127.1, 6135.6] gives 25.8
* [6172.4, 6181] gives 19.4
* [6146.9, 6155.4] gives 24.3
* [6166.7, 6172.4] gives 17.7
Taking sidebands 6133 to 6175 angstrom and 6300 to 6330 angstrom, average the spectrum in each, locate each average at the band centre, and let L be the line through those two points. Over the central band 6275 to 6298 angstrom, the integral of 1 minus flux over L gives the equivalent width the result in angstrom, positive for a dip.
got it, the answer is 2.8 angstrom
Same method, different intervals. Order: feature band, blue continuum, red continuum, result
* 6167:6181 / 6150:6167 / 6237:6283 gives 0.4 angstrom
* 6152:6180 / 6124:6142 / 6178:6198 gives 3.0 angstrom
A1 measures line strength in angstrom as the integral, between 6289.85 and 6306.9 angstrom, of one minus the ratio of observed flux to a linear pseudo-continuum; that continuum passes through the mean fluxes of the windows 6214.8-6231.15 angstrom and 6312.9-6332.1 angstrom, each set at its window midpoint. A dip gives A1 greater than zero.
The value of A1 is 1.0 angstrom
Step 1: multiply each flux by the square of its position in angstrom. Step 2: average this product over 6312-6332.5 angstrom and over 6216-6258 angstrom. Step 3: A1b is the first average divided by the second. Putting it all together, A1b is 1.61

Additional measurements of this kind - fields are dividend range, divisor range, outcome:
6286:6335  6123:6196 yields 1.14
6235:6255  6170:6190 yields 0.88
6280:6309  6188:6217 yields 1.23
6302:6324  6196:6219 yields 1.37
